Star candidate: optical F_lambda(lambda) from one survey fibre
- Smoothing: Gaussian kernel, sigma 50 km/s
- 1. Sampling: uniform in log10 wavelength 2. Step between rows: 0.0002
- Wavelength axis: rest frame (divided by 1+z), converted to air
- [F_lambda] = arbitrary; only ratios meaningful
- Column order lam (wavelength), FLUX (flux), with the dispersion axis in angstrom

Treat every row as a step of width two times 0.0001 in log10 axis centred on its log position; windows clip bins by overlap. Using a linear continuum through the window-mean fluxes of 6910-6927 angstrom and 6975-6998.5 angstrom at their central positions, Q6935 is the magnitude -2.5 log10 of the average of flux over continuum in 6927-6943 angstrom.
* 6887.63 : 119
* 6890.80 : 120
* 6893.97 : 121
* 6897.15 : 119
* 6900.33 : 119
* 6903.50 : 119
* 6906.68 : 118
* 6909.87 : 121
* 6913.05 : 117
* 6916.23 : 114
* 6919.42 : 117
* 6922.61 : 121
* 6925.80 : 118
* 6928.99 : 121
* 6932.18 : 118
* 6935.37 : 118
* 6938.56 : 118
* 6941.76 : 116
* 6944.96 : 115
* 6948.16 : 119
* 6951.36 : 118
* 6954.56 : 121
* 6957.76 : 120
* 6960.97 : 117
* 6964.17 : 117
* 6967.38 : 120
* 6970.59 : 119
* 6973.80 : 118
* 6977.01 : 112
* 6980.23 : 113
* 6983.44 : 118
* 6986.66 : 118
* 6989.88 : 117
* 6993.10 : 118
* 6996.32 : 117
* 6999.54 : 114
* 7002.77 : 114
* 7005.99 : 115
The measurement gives -0.01 mag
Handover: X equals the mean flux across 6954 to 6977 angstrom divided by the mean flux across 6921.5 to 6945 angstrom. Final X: 1.0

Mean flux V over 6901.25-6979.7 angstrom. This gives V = 118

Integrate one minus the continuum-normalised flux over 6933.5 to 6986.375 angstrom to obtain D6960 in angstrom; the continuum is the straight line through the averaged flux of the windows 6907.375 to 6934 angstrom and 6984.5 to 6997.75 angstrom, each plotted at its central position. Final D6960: 0.19 angstrom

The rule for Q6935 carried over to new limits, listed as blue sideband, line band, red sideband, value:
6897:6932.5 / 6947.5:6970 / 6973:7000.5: -0.02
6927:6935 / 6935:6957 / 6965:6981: 0.00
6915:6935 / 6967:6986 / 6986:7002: 0.00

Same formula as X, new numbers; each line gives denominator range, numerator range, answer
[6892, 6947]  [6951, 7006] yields 0.99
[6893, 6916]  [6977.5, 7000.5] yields 0.98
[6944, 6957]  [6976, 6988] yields 0.97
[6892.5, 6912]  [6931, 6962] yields 0.99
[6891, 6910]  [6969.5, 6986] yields 0.97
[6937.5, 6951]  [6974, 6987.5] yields 0.99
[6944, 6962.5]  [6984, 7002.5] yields 0.98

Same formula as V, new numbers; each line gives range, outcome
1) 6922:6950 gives 118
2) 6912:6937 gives 118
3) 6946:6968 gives 119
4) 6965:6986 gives 117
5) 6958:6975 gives 118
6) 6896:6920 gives 118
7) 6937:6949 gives 117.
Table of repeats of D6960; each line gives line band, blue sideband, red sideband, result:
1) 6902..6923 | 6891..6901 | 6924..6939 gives 0.2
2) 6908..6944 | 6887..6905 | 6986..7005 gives 0.2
